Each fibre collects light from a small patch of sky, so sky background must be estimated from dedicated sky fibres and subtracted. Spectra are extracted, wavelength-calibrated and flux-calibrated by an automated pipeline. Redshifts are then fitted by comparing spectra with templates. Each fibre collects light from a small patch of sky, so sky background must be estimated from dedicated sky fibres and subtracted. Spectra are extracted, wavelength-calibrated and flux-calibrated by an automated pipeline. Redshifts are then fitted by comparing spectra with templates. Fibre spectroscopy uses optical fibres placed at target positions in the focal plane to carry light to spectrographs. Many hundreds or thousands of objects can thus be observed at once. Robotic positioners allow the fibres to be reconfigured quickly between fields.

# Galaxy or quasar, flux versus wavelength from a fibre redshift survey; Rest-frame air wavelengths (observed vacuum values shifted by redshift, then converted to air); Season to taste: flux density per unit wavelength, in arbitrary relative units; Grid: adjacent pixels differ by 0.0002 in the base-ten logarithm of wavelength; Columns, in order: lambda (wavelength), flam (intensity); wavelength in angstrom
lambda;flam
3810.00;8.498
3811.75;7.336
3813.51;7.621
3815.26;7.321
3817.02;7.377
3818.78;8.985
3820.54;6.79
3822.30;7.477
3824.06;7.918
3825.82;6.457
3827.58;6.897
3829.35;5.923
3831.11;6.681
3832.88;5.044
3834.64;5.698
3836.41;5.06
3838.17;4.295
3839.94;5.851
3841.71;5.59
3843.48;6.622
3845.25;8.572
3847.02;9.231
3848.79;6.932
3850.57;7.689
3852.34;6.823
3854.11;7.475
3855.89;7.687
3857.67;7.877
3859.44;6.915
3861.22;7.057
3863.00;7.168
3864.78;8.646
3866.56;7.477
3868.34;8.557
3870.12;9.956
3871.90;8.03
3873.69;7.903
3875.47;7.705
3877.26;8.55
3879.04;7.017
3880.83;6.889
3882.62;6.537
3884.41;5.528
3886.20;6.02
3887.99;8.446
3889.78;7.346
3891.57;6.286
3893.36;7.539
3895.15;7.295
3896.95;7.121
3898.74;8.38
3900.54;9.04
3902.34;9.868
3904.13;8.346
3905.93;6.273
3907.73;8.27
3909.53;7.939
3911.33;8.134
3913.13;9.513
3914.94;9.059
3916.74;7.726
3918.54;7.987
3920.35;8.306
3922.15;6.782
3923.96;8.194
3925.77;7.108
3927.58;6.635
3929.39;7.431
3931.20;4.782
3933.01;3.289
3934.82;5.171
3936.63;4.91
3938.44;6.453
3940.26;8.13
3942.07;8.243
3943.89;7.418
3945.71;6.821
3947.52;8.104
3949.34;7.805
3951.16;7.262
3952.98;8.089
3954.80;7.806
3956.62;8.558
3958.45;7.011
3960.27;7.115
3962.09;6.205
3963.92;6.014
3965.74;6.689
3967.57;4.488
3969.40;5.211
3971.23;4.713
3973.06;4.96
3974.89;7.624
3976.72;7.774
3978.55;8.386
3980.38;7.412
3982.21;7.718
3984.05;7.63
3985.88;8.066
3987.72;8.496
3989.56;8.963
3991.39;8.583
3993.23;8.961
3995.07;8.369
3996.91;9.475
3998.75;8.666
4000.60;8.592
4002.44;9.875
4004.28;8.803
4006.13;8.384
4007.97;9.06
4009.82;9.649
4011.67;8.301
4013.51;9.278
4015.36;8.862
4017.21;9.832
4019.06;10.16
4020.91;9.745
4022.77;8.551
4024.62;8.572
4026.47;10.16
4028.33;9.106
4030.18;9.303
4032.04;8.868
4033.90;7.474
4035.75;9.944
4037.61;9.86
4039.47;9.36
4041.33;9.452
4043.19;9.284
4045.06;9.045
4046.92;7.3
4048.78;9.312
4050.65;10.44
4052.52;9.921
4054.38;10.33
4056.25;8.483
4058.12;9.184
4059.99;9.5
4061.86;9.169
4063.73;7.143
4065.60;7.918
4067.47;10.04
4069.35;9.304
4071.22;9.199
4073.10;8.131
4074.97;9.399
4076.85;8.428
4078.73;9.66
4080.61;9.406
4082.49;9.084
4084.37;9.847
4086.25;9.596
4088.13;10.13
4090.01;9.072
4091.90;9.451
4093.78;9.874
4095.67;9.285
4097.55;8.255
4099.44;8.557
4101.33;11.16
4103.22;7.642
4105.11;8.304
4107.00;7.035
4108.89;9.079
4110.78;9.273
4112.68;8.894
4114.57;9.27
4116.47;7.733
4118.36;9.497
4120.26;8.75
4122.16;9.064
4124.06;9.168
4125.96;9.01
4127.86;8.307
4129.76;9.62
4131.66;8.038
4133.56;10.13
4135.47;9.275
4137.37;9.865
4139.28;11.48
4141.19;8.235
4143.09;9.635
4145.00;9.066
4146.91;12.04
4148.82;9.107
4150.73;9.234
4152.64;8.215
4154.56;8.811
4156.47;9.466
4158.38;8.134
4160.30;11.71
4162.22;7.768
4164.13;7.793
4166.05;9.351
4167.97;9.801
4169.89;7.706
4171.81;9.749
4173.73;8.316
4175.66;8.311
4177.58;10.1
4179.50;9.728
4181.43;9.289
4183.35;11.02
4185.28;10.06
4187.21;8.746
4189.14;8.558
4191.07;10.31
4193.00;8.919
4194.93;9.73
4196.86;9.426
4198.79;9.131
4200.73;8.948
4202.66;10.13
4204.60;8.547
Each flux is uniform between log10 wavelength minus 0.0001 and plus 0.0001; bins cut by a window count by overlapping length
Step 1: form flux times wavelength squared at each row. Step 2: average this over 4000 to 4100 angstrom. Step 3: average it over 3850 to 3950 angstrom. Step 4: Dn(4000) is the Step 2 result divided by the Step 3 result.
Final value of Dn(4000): 1.3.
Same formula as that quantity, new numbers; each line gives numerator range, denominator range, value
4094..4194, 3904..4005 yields 1.35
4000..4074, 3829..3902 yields 1.38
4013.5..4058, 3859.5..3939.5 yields 1.34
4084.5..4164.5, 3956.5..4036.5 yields 1.19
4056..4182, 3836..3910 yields 1.38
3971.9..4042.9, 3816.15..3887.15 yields 1.33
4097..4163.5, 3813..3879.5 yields 1.45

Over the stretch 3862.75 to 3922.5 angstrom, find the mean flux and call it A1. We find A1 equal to 7.83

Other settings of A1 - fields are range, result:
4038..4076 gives 9.1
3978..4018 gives 8.7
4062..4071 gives 8.7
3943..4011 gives 7.7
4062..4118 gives 8.98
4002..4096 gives 9.2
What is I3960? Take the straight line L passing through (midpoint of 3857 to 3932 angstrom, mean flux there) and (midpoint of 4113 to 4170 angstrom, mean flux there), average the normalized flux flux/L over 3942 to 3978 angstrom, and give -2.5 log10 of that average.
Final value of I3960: 0.17 mag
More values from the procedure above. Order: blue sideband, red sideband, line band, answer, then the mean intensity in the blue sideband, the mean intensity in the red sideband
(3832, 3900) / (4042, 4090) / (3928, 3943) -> 0.283 mag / 7.19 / 9.17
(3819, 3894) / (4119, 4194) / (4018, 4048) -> -0.093 mag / 7.12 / 9.28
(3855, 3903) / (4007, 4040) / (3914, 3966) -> 0.174 mag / 7.65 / 9.23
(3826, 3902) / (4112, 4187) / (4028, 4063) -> -0.088 mag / 7.19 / 9.25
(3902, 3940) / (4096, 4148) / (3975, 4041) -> -0.104 mag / 7.22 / 9.13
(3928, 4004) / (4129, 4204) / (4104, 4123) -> 0.015 mag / 7.26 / 9.35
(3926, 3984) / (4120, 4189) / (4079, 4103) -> -0.117 mag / 6.74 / 9.28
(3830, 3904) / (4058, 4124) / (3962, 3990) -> 0.182 mag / 7.29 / 9.01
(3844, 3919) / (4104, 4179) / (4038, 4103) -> -0.059 mag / 7.78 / 9.09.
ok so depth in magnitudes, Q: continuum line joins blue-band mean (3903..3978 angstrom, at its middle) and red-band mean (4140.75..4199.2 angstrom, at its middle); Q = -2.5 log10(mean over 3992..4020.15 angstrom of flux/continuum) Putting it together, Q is -0.18 mag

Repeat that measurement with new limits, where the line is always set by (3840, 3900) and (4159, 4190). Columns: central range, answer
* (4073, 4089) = -0.08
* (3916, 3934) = 0.15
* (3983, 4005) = -0.07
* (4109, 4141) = -0.03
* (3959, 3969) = 0.30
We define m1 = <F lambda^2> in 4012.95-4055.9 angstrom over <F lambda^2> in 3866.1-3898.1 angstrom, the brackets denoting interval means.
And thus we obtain 1.3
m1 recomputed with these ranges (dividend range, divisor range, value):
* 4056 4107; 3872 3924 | 1.28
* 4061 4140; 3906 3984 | 1.39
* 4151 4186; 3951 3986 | 1.47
